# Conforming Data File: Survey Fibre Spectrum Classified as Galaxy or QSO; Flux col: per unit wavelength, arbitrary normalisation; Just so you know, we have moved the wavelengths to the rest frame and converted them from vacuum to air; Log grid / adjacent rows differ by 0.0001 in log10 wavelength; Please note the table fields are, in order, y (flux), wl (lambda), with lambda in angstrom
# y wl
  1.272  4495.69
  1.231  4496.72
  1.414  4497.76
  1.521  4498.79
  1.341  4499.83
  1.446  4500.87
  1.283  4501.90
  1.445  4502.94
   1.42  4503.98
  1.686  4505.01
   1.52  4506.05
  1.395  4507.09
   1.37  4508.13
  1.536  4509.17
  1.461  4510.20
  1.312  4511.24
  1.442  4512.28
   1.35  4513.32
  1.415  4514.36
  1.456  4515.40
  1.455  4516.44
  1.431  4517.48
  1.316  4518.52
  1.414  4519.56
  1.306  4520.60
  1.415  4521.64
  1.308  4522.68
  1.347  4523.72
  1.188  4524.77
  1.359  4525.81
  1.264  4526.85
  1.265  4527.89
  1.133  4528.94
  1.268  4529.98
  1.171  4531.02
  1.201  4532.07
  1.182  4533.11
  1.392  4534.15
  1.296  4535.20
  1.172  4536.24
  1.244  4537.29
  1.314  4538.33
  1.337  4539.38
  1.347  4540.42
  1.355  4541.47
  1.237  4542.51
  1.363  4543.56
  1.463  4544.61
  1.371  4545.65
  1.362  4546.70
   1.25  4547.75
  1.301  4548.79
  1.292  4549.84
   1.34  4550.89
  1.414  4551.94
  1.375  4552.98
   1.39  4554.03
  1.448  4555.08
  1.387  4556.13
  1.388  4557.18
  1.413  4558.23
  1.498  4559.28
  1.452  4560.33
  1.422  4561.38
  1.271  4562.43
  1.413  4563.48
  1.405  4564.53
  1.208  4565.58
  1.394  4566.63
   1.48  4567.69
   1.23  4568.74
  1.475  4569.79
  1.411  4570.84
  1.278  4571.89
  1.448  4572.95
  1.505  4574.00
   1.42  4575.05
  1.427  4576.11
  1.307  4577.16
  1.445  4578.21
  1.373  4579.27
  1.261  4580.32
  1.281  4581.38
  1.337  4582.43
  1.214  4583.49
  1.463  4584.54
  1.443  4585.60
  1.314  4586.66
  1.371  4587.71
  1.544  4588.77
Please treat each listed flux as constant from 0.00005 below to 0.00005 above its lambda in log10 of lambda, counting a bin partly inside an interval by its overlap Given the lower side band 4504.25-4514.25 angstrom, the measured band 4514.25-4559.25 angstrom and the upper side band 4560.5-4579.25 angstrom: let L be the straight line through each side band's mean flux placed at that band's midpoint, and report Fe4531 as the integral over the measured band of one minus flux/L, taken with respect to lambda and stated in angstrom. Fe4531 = 2.87 angstrom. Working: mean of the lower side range 1.45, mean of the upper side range 1.39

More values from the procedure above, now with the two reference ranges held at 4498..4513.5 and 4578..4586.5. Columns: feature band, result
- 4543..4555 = 0.22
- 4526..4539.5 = 1.49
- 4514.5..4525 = 0.37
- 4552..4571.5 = -0.31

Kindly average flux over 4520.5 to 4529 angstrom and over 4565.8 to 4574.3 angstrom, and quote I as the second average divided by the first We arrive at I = 1.08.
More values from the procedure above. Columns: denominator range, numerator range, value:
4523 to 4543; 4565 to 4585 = 1.08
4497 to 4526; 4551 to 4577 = 0.99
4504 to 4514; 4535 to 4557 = 0.92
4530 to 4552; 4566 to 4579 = 1.07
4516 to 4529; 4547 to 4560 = 1.04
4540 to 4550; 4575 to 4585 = 1.01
